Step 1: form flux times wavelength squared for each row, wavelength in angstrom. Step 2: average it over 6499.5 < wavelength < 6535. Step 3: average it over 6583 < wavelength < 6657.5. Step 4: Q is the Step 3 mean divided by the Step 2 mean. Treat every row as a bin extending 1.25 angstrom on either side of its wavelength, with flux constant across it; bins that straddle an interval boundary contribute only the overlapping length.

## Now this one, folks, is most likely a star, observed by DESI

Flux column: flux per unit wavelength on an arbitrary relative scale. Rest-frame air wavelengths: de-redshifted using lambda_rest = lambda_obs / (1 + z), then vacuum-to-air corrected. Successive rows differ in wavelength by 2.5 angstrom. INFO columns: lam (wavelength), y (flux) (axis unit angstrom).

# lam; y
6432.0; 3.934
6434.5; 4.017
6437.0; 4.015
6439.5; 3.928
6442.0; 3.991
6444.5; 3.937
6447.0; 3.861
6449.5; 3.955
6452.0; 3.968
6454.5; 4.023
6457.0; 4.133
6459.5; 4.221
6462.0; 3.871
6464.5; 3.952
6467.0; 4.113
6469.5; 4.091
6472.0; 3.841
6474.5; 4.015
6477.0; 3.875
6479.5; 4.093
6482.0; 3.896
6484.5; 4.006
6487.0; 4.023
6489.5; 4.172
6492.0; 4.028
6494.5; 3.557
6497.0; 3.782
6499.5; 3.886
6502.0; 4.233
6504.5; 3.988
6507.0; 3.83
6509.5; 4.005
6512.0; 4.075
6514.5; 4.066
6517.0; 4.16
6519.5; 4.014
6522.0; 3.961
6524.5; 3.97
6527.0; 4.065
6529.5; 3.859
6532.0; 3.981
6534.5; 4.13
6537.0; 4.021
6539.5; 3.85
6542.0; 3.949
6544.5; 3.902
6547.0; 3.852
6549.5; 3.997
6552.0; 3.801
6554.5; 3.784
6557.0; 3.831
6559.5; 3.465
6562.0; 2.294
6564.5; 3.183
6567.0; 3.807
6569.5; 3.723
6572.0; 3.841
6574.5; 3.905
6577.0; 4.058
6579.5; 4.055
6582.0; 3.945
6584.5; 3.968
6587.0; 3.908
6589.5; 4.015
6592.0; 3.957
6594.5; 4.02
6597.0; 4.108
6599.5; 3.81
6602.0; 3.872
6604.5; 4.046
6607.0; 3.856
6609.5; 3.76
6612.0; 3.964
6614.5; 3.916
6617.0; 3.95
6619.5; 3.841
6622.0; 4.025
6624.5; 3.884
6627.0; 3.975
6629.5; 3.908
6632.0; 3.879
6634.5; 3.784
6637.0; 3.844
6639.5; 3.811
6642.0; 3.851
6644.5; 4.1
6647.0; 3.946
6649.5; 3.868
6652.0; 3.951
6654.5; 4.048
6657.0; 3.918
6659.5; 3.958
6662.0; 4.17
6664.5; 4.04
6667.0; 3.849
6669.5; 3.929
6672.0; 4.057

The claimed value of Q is 1.01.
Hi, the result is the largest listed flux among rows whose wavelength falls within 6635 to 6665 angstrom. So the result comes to 4.17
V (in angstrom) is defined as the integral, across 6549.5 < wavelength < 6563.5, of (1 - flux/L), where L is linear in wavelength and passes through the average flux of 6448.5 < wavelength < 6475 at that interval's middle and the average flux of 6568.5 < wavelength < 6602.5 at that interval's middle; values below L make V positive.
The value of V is 1.7 angstrom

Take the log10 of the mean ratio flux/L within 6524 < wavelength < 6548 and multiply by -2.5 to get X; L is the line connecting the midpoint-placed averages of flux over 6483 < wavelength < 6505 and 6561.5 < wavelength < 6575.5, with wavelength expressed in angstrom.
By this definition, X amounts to -0.07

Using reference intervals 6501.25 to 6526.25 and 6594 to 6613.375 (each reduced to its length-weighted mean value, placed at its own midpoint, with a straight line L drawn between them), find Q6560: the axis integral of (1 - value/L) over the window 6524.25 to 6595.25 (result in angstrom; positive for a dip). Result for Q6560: 2.6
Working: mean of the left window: 4.03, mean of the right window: 3.93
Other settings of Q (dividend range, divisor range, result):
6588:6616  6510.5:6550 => 1.01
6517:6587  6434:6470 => 0.99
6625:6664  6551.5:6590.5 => 1.08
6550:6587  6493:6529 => 0.95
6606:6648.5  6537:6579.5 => 1.07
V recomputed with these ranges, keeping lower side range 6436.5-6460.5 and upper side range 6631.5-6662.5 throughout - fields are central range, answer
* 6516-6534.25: -0.2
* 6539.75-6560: 0.6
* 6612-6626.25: 0.0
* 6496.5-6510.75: 0.1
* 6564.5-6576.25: 0.6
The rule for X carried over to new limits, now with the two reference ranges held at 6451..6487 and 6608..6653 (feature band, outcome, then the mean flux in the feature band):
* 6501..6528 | -0.01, 4.03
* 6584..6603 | -0.01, 3.96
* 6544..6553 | 0.02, 3.89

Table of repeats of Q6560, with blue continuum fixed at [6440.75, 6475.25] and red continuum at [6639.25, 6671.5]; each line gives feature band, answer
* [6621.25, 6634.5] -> 0.2 angstrom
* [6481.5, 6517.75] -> 0.1 angstrom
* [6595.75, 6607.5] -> 0.1 angstrom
